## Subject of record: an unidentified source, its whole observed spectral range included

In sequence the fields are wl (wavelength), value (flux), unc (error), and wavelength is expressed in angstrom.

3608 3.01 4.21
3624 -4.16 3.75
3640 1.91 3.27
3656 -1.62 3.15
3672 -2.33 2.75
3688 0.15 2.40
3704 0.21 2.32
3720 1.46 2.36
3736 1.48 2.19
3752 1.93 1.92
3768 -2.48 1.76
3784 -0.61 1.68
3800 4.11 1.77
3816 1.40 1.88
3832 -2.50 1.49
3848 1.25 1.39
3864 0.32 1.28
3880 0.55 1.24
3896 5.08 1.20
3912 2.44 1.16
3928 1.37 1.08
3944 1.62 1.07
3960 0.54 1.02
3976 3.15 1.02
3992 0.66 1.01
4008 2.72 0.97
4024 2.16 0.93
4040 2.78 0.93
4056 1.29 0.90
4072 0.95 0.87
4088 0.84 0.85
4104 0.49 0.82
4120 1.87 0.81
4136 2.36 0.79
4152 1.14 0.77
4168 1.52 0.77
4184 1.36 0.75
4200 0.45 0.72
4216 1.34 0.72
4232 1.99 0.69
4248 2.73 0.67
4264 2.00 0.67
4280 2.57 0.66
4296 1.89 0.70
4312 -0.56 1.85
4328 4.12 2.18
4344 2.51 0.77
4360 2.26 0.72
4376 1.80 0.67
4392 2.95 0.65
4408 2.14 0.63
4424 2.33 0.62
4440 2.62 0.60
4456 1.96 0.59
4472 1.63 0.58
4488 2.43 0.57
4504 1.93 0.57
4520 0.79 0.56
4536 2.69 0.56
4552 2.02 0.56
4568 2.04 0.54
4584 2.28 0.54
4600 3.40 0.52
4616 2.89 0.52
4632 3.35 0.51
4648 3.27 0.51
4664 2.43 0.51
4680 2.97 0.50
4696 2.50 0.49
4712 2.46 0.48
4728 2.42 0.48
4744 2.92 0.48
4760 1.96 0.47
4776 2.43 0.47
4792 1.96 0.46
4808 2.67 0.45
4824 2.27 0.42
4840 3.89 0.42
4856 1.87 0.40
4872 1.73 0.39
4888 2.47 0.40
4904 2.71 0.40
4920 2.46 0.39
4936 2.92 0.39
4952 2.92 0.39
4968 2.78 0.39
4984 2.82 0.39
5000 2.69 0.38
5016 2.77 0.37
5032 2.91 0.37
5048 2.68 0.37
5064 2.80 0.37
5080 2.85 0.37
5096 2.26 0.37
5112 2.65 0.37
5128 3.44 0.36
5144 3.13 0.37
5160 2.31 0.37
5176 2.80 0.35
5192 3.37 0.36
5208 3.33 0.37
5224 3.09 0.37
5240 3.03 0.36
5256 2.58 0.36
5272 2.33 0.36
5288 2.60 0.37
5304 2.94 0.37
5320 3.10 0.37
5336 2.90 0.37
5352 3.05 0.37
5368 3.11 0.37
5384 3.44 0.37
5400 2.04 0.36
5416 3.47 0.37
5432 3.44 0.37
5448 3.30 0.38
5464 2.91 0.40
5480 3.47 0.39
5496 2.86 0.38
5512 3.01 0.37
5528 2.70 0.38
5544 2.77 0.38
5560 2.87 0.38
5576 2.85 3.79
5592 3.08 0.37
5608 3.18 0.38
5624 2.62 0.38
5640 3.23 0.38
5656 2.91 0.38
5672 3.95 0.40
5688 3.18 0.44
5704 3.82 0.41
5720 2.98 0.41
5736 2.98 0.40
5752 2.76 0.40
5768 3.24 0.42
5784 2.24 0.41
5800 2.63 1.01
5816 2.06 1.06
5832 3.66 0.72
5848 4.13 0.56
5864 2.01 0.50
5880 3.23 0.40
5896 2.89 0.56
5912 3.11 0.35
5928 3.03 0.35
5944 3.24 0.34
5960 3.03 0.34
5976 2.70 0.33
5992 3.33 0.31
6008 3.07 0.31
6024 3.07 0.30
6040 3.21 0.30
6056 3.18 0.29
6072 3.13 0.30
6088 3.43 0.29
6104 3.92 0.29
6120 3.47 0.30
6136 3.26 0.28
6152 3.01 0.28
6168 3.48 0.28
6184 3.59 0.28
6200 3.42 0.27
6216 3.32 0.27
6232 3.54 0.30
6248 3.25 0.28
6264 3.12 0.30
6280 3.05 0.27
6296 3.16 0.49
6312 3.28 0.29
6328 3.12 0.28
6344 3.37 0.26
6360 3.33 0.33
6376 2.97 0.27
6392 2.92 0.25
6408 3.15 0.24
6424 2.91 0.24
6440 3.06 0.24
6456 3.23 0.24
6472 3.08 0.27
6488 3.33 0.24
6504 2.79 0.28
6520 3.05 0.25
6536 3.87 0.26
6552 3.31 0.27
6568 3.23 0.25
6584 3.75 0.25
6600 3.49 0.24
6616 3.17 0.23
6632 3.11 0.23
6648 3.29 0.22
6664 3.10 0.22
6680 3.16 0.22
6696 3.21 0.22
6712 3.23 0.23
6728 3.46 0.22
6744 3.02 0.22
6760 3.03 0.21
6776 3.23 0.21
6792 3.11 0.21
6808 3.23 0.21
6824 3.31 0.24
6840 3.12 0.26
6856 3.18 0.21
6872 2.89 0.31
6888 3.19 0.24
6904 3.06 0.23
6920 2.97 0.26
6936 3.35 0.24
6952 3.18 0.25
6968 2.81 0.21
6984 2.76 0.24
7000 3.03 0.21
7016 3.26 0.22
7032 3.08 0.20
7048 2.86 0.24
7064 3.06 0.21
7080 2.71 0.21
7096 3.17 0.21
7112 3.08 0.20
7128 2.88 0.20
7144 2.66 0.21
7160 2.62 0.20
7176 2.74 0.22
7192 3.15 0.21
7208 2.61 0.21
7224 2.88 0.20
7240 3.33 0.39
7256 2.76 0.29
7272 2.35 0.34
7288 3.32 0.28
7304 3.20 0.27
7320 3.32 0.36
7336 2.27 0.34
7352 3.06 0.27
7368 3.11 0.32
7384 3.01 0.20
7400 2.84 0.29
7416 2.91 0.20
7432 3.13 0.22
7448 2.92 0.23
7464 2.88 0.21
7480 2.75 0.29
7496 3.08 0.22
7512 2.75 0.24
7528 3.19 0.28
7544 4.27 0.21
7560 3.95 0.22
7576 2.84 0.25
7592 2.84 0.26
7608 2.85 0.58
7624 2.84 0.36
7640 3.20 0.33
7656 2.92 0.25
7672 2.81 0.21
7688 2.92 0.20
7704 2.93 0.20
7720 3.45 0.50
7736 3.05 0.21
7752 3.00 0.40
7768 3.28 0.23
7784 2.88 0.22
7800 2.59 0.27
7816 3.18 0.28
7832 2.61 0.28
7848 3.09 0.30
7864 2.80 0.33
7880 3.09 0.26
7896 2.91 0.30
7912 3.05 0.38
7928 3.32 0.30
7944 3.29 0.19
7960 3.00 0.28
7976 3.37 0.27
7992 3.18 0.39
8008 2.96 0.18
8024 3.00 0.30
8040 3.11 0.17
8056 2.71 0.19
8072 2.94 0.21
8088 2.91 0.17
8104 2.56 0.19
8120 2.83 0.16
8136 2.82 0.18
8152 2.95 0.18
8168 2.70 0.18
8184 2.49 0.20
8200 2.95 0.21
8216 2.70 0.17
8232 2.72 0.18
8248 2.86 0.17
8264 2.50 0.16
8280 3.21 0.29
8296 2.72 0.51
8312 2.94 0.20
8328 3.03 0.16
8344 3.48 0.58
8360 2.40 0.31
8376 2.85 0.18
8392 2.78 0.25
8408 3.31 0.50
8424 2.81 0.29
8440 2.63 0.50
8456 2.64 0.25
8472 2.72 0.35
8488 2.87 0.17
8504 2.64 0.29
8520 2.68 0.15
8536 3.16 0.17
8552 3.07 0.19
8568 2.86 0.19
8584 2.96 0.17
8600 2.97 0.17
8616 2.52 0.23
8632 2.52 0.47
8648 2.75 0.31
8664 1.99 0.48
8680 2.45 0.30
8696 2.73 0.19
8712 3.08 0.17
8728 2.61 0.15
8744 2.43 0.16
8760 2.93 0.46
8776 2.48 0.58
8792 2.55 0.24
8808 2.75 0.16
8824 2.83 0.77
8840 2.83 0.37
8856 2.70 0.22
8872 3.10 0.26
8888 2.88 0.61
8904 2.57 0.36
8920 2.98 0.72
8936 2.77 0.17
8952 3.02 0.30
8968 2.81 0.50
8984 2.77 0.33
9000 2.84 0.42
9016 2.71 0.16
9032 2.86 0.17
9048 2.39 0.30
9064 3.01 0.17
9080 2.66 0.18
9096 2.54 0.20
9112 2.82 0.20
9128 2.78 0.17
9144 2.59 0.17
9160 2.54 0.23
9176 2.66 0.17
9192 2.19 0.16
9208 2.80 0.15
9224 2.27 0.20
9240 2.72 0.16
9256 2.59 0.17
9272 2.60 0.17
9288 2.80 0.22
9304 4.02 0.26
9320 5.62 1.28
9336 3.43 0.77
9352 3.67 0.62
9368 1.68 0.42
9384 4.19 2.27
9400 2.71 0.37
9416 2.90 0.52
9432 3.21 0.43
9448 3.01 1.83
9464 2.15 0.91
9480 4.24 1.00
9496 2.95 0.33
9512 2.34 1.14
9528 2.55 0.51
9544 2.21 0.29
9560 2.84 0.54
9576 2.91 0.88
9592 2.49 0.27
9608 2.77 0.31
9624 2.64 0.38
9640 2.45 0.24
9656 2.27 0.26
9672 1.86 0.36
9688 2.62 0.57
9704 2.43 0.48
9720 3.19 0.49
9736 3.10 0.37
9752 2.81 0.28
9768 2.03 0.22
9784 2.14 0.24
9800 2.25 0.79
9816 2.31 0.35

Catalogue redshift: 0.15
